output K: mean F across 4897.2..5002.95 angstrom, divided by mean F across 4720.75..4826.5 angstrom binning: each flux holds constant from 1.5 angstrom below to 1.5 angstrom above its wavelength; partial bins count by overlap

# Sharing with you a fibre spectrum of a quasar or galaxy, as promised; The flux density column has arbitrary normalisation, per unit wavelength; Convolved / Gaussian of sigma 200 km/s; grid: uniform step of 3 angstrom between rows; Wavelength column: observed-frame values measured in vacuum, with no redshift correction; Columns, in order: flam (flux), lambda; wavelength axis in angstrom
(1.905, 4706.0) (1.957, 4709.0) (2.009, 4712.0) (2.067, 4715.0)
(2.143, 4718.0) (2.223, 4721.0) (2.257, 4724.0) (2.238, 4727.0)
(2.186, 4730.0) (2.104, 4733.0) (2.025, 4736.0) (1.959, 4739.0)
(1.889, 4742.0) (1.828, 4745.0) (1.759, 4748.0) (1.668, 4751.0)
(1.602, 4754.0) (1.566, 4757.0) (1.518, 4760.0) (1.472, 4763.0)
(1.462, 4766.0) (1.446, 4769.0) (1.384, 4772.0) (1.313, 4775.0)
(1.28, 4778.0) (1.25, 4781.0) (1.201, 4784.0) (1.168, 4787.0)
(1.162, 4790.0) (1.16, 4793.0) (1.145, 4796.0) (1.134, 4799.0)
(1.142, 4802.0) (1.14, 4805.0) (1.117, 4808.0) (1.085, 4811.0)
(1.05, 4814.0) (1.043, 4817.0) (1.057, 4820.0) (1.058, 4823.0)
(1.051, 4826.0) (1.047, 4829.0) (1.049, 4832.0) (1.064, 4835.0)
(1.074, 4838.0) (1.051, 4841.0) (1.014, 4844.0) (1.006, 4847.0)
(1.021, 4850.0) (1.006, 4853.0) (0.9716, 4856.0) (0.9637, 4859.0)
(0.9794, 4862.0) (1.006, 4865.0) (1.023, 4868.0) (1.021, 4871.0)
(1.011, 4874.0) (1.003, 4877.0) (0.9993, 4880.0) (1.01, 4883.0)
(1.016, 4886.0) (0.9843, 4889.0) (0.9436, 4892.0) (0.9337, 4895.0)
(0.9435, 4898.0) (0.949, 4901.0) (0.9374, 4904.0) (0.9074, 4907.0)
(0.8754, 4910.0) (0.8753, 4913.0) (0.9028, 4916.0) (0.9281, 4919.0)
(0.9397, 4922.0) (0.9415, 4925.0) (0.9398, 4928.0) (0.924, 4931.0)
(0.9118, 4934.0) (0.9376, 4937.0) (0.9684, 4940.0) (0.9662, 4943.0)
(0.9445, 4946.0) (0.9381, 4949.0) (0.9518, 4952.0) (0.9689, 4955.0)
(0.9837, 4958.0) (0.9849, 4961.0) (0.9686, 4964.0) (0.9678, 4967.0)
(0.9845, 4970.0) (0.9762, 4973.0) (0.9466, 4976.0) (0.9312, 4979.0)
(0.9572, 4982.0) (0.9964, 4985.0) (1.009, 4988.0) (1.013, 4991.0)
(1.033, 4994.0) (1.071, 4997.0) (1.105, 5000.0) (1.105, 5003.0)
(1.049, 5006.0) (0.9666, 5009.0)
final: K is 0.65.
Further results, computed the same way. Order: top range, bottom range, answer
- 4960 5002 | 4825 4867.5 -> 0.98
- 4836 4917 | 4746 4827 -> 0.77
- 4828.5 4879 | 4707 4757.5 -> 0.51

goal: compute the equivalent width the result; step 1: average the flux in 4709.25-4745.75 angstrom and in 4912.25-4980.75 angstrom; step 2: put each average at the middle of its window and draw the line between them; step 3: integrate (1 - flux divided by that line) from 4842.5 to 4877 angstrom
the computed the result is 9.7 angstrom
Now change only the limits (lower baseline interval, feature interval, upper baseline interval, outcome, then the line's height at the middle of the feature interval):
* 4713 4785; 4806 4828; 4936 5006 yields 6.5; 1.52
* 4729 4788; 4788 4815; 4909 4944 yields 5.7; 1.43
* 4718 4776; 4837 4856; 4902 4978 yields 4.7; 1.36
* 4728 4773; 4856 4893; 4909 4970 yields 6.6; 1.21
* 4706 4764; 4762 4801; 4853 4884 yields 8.1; 1.6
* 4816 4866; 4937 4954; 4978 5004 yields 1.2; 1.03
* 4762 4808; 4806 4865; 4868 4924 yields 4.2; 1.12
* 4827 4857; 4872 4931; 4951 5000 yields 3.7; 1.01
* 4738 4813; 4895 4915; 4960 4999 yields 3.9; 1.13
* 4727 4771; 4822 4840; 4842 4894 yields 2.6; 1.24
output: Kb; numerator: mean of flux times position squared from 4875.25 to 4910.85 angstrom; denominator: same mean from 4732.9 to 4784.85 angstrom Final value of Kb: 0.64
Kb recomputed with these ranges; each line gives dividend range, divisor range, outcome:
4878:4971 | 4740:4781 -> 0.66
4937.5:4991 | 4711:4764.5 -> 0.56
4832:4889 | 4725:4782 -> 0.63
